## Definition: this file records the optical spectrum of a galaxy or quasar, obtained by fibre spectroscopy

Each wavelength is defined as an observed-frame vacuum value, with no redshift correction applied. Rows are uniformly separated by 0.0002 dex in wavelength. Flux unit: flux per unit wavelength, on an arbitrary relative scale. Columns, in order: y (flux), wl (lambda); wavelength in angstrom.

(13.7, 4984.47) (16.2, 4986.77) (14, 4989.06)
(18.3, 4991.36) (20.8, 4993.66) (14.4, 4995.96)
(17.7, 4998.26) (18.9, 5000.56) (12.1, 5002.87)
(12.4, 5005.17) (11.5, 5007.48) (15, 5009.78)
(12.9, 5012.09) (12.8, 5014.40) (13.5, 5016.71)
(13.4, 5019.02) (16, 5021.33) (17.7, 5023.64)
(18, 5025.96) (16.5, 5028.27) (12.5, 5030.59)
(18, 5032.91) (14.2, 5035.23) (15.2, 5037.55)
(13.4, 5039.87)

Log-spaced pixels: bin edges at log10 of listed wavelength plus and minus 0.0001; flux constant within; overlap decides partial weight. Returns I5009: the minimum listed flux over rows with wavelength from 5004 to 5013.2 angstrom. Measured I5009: 11.5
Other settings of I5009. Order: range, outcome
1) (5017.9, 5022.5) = 13.4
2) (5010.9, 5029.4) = 12.8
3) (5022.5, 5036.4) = 12.5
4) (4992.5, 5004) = 12.1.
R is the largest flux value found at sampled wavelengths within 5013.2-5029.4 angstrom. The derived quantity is 18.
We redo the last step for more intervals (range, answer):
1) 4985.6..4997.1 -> 20.8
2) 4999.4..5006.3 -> 18.9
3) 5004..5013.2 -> 15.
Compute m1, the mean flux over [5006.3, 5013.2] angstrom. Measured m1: 13.1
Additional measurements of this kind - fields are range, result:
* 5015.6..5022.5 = 14.3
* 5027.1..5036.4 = 15.3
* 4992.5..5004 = 16.8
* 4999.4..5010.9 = 14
